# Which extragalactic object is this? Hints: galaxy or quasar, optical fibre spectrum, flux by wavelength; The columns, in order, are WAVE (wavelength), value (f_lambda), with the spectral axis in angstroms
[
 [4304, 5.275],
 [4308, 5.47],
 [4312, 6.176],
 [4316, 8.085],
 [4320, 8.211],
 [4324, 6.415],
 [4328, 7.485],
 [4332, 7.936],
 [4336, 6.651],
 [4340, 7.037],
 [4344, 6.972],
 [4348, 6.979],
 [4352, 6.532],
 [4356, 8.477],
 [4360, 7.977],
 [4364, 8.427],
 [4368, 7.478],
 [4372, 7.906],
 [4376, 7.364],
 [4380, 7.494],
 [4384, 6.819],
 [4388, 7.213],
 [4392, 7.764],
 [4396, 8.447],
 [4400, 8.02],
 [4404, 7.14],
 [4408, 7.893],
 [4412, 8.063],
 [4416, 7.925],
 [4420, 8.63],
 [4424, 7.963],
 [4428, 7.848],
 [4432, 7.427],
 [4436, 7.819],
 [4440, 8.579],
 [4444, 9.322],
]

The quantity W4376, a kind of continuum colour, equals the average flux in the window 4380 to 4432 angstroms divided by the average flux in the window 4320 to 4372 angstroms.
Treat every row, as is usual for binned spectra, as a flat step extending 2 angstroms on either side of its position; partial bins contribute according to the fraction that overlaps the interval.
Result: 1.05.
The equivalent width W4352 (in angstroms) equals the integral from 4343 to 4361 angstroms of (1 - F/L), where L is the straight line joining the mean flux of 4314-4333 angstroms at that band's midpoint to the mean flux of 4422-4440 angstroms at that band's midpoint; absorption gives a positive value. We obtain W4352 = 0.7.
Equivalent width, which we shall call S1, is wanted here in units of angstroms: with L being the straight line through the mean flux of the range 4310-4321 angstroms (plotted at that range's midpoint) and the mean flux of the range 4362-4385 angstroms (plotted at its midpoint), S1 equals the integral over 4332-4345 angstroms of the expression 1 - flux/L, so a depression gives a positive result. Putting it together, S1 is 0.8 angstroms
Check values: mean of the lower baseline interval 7.43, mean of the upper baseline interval 7.61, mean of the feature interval 7.04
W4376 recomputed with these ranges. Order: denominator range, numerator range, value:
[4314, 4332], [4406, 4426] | 1.07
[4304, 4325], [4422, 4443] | 1.19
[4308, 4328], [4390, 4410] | 1.11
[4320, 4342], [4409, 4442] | 1.11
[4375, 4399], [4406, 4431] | 1.06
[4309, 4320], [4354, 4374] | 1.12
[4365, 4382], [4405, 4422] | 1.06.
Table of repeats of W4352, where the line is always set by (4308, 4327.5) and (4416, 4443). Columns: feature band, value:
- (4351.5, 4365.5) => -1.0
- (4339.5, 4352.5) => 0.7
